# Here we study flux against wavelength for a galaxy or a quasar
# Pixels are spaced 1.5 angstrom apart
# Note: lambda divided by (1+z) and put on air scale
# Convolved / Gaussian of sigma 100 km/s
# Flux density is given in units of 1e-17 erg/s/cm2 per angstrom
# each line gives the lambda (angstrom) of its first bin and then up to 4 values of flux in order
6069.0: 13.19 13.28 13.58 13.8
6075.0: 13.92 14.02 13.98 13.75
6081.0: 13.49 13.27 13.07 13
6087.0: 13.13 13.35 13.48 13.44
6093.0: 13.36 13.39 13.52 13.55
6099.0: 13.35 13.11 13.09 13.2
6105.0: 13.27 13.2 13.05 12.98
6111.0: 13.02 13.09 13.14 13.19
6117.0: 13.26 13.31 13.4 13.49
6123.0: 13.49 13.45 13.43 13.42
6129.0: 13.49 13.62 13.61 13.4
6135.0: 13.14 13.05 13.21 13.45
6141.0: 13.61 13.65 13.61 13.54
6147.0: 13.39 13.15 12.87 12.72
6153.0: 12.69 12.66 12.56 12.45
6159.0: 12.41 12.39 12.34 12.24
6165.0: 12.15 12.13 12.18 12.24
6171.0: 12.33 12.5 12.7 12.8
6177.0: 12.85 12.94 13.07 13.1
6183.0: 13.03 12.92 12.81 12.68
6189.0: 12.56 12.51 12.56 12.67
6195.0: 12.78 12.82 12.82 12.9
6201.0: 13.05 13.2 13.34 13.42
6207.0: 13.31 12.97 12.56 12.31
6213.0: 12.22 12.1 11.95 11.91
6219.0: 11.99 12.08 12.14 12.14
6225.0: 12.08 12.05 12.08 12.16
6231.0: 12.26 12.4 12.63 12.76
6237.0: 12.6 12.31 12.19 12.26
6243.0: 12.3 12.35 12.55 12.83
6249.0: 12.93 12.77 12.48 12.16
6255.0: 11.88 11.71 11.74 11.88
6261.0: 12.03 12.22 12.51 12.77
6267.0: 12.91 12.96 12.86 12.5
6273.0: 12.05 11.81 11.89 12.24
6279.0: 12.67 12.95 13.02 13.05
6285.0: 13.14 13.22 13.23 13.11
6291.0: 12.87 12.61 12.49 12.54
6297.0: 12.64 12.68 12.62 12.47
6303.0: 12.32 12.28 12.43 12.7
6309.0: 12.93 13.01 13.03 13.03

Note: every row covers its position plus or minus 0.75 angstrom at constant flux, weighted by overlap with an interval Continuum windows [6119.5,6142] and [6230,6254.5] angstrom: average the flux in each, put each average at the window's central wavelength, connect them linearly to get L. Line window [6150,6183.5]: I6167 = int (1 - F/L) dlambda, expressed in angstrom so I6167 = 1.39 angstrom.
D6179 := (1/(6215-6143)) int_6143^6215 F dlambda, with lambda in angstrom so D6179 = 12.7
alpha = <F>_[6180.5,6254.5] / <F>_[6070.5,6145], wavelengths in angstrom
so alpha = 0.94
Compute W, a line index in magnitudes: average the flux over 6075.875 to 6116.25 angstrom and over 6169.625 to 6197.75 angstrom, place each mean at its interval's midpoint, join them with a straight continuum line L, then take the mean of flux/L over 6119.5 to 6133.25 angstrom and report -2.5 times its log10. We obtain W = -0.03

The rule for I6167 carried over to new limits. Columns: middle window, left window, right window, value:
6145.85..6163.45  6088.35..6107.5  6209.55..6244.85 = 0.2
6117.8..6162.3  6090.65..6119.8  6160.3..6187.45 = -0.9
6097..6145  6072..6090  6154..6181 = -1.0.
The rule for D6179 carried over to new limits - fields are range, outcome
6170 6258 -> 12.5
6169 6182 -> 12.7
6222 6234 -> 12.2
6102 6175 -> 13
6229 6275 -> 12.4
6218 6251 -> 12.4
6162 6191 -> 12.6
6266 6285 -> 12.6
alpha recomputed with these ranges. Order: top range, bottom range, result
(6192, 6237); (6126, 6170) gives 0.97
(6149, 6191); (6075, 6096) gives 0.94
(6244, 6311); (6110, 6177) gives 0.97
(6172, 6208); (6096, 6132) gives 0.97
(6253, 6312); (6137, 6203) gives 0.98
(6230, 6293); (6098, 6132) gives 0.94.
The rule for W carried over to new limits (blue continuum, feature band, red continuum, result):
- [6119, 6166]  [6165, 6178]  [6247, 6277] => 0.039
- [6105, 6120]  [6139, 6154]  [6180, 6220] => -0.022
